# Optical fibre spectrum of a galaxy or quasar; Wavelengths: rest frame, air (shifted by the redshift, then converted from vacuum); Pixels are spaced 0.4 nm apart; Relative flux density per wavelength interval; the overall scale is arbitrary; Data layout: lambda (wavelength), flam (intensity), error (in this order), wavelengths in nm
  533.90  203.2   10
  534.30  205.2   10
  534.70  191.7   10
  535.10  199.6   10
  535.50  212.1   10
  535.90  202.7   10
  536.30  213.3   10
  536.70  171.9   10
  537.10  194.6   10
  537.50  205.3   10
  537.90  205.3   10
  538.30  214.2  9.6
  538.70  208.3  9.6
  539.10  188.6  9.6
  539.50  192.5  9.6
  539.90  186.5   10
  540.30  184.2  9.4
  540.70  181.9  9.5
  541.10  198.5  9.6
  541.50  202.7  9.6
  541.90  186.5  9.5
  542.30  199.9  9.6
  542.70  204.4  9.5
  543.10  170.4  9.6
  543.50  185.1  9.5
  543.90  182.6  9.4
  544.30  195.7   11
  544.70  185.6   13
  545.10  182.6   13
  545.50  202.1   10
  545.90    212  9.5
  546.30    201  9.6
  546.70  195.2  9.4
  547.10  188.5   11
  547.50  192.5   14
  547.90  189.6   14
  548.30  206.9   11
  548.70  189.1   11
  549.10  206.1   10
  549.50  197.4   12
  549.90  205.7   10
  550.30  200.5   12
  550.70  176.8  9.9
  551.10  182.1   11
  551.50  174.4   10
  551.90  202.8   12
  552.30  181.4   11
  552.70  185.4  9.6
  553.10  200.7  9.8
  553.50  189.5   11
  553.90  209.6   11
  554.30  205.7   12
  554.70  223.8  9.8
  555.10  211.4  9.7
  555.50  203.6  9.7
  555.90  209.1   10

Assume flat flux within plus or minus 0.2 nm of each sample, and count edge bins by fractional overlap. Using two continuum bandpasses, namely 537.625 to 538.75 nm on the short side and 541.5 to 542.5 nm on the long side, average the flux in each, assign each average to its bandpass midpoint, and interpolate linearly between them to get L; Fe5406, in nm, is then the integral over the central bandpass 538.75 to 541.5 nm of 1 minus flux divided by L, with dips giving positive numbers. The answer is 0.15 nm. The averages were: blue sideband 209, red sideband 195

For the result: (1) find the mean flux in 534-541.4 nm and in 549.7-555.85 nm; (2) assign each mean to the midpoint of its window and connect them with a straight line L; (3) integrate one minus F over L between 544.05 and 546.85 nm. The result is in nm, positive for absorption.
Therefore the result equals 0.02 nm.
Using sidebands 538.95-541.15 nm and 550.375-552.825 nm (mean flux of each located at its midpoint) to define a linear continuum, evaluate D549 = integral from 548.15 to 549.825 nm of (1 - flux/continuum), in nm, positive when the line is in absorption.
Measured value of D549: -0.13 nm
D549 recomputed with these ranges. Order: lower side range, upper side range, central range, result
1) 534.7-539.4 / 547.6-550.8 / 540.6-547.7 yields 0.21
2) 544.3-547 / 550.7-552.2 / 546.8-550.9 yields -0.12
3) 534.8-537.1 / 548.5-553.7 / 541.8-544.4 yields 0.09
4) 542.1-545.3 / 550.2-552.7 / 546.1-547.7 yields -0.06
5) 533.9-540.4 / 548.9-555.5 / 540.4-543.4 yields 0.10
